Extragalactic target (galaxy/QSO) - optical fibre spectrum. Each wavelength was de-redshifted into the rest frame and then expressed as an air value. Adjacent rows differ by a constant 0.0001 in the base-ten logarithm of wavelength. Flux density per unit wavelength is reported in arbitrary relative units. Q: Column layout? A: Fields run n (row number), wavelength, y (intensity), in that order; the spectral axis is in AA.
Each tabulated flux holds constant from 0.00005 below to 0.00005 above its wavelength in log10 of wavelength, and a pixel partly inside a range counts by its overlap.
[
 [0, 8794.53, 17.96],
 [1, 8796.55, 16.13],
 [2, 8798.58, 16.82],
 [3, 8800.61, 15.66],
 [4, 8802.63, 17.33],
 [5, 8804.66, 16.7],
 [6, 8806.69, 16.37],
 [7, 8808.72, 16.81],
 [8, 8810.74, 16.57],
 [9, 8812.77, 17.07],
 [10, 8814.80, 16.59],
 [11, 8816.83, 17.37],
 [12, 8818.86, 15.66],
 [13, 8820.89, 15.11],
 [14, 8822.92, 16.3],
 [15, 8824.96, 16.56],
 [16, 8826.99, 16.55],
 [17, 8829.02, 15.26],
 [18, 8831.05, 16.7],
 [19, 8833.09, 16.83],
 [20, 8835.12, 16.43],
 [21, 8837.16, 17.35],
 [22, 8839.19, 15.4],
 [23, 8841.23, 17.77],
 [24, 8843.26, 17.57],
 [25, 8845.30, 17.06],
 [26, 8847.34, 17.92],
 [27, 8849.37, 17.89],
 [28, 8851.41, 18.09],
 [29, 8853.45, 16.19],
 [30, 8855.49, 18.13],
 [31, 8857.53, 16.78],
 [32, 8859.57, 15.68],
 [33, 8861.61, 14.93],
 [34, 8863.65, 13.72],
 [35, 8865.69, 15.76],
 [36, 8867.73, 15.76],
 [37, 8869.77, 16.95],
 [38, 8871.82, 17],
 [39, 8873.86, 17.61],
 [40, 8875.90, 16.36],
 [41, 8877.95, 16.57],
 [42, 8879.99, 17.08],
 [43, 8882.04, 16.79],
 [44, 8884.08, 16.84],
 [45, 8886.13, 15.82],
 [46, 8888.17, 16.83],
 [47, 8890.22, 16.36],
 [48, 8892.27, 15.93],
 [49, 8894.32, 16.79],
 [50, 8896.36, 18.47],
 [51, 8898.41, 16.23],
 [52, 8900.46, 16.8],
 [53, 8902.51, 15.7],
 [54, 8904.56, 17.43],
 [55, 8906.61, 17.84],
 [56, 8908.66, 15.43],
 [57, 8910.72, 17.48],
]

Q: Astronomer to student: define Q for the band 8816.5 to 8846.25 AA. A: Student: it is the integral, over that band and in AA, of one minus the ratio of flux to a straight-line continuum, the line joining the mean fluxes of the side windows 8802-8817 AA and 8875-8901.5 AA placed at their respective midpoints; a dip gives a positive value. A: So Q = 0.5 AA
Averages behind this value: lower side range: 16.8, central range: 16.5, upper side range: 16.7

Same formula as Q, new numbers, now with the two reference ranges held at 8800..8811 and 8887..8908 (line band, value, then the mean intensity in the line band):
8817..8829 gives 0.4 AA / 16.1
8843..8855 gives -0.6 AA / 17.5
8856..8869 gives 0.9 AA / 15.6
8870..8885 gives -0.1 AA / 16.9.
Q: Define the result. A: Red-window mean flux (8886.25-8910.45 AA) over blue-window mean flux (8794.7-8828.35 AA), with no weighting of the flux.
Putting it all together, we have 1.0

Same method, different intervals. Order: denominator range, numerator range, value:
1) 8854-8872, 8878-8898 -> 1.04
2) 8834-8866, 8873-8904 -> 1.00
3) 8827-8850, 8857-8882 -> 0.96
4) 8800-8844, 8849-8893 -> 1.00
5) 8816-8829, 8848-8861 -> 1.06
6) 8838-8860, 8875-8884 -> 0.97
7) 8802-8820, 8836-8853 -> 1.04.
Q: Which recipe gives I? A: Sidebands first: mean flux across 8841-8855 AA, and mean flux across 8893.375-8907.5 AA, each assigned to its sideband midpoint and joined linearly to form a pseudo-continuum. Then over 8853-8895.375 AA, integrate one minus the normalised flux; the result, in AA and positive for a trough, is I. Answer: 2.19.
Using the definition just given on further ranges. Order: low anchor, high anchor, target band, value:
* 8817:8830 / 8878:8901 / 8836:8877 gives -0.85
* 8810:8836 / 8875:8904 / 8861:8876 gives 0.48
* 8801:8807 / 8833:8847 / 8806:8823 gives 0.37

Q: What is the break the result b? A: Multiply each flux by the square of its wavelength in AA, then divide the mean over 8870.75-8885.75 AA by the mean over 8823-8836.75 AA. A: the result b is 1.04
